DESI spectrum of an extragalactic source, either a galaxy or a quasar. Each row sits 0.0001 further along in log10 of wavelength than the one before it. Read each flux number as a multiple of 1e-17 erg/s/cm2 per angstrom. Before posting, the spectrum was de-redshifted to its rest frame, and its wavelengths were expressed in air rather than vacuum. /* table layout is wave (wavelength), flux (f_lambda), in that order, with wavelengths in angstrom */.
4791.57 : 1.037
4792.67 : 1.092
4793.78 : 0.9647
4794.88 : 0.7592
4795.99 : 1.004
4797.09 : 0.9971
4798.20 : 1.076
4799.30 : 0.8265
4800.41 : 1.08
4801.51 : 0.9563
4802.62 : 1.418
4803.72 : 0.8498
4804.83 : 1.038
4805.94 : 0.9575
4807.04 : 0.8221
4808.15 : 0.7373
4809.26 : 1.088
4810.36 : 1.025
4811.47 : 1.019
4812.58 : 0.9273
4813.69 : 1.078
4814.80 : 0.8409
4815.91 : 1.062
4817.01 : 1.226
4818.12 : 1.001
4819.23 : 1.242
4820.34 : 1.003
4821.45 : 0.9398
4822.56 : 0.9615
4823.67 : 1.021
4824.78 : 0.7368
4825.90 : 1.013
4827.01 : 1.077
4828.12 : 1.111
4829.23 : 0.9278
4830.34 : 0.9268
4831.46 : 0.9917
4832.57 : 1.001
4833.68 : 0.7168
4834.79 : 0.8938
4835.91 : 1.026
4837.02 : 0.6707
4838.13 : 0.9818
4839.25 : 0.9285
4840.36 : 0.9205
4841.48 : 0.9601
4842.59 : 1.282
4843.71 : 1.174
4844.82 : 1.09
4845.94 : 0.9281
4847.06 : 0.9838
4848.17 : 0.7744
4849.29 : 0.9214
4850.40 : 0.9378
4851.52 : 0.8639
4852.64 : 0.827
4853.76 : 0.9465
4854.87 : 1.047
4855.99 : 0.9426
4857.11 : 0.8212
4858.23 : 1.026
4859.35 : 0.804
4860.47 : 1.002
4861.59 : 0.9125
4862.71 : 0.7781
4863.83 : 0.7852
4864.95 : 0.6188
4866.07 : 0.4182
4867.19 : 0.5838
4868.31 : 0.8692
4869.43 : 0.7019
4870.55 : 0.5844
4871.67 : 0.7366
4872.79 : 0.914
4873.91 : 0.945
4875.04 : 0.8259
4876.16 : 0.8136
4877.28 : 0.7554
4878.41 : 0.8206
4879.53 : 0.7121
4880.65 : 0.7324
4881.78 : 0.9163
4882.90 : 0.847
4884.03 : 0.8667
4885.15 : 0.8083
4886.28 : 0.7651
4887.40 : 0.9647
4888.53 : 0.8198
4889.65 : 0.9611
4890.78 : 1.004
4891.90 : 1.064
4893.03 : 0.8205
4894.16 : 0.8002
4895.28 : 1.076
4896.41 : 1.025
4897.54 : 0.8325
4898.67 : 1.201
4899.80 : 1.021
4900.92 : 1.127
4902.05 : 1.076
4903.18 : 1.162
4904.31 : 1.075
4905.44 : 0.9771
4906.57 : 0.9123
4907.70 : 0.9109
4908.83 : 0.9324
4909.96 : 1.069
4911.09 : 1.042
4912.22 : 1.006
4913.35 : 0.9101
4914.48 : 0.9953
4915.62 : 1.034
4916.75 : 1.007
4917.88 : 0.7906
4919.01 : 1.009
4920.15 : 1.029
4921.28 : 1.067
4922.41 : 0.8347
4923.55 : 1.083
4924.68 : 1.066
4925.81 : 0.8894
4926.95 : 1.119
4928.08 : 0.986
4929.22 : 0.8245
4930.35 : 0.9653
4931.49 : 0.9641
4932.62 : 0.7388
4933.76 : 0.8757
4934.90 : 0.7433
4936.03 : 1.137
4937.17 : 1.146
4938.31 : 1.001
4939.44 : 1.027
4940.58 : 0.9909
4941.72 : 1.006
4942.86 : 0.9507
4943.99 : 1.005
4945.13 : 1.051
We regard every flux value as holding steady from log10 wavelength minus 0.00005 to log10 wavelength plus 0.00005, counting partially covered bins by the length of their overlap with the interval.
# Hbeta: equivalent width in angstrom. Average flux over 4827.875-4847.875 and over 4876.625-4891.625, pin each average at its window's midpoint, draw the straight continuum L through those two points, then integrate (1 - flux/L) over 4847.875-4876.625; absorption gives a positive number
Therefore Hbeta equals 2.62 angstrom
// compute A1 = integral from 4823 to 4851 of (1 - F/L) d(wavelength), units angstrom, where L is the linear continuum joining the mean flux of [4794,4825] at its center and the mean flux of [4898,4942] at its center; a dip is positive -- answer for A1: 0.9 angstrom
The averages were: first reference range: 0.992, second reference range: 0.993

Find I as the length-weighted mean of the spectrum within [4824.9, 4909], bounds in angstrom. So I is 0.905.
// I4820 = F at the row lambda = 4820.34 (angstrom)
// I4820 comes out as 1.003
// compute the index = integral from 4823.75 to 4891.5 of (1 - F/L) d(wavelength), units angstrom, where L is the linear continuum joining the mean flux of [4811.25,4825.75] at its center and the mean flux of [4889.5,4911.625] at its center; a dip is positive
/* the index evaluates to 8.4 angstrom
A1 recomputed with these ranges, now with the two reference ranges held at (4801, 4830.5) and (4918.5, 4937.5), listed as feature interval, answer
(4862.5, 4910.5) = 5.0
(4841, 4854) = 0.2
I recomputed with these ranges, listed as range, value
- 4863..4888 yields 0.772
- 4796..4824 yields 1.01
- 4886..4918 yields 0.983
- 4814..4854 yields 0.97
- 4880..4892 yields 0.879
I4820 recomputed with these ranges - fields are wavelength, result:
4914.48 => 0.9953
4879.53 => 0.7121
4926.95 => 1.119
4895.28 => 1.076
